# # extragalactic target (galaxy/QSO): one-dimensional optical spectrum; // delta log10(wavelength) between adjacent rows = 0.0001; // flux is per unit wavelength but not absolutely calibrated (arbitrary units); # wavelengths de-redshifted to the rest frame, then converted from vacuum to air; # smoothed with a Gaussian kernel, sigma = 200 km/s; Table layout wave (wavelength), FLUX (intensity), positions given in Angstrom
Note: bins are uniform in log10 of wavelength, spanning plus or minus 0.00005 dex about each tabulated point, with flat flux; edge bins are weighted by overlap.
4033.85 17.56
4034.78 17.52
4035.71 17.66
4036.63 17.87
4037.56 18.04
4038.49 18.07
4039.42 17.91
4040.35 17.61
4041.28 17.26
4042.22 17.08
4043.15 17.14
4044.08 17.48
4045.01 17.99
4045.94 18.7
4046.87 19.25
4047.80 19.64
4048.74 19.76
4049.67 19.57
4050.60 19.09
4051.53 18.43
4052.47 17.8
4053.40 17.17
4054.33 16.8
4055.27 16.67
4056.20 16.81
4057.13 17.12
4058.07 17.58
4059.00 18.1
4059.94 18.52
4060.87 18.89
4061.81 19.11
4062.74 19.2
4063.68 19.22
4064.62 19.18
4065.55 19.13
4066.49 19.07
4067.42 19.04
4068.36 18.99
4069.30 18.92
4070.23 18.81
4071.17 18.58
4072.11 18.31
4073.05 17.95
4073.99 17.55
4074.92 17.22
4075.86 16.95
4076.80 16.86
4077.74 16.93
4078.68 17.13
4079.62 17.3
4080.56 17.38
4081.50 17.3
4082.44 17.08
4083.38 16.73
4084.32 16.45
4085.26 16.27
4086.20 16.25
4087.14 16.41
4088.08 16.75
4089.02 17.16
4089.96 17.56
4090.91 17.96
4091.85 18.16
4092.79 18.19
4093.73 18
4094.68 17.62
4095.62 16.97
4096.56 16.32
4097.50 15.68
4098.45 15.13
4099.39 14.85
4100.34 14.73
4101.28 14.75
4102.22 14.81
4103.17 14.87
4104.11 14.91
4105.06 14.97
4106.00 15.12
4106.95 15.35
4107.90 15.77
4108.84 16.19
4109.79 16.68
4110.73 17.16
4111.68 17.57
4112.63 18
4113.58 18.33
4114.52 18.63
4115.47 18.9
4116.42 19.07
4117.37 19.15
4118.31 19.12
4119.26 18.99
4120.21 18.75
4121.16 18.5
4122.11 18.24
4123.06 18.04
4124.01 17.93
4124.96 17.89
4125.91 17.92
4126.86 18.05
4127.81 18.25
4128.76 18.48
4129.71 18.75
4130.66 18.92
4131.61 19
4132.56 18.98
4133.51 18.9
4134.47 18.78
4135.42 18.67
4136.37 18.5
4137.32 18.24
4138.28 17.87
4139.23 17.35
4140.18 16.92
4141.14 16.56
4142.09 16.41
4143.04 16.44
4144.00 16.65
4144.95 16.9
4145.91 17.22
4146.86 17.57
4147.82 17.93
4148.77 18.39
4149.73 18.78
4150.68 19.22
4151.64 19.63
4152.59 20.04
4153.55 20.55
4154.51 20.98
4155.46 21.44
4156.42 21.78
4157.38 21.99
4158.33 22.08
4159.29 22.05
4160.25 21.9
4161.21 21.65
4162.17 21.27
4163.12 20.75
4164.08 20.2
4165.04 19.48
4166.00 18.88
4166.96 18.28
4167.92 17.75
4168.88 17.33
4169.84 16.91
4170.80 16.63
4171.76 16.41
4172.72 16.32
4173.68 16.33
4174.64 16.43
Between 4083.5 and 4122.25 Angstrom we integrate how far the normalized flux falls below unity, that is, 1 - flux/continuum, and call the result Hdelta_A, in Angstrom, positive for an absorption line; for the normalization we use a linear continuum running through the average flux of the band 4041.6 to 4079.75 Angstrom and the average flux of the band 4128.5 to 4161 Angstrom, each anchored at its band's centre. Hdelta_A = 3.4 Angstrom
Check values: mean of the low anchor 18.2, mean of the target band 16.9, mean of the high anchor 19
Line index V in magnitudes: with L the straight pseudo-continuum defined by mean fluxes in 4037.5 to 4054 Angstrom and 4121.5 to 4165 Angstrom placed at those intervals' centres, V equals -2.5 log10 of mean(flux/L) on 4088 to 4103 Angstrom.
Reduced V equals 0.13 mag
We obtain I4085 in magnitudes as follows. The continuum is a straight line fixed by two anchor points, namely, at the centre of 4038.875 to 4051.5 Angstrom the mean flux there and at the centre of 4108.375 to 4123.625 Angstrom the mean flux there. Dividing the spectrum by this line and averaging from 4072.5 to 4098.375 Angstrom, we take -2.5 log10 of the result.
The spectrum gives 0.072 mag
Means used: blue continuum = 18.3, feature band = 17.1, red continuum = 18.2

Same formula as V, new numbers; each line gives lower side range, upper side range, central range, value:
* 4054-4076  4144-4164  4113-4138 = 0.05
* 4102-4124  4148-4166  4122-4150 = 0.06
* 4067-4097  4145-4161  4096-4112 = 0.17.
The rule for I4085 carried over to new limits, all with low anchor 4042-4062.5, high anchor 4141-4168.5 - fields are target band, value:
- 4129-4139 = 0.03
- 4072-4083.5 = 0.07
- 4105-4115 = 0.13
